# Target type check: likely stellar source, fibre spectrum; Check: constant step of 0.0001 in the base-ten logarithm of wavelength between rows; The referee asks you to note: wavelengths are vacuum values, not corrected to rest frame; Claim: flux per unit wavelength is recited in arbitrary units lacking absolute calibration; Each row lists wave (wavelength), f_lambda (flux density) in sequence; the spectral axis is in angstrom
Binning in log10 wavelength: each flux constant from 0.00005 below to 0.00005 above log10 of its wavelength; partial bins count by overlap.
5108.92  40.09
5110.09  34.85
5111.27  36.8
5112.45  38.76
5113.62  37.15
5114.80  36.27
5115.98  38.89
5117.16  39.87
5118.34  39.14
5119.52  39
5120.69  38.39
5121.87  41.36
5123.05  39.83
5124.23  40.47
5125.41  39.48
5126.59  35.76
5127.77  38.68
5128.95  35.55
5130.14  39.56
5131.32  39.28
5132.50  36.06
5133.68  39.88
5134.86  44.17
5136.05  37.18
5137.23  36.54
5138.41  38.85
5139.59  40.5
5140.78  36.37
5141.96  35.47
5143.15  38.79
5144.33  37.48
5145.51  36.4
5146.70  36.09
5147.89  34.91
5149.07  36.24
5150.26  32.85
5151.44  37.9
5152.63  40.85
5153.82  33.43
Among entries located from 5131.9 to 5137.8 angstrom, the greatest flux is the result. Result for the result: 44.17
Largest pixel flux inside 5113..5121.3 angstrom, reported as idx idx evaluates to 39.87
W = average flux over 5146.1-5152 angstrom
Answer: 35.6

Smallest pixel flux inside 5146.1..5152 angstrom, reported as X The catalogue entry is 32.85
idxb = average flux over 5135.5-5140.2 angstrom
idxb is 38.3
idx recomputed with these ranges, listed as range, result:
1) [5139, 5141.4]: 40.5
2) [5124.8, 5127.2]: 39.48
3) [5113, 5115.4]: 37.15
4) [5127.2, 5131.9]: 39.56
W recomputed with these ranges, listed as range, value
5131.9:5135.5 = 40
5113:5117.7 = 38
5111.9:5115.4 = 37.4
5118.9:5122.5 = 39.7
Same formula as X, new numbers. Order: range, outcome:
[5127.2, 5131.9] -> 35.55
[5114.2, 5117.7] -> 36.27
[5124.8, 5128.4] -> 35.76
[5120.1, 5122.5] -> 38.39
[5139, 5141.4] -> 36.37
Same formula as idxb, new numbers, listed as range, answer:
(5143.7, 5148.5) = 36.3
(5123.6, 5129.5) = 38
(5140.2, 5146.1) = 36.9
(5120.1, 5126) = 40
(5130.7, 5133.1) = 37.8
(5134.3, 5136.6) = 40.6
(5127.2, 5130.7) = 37.8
